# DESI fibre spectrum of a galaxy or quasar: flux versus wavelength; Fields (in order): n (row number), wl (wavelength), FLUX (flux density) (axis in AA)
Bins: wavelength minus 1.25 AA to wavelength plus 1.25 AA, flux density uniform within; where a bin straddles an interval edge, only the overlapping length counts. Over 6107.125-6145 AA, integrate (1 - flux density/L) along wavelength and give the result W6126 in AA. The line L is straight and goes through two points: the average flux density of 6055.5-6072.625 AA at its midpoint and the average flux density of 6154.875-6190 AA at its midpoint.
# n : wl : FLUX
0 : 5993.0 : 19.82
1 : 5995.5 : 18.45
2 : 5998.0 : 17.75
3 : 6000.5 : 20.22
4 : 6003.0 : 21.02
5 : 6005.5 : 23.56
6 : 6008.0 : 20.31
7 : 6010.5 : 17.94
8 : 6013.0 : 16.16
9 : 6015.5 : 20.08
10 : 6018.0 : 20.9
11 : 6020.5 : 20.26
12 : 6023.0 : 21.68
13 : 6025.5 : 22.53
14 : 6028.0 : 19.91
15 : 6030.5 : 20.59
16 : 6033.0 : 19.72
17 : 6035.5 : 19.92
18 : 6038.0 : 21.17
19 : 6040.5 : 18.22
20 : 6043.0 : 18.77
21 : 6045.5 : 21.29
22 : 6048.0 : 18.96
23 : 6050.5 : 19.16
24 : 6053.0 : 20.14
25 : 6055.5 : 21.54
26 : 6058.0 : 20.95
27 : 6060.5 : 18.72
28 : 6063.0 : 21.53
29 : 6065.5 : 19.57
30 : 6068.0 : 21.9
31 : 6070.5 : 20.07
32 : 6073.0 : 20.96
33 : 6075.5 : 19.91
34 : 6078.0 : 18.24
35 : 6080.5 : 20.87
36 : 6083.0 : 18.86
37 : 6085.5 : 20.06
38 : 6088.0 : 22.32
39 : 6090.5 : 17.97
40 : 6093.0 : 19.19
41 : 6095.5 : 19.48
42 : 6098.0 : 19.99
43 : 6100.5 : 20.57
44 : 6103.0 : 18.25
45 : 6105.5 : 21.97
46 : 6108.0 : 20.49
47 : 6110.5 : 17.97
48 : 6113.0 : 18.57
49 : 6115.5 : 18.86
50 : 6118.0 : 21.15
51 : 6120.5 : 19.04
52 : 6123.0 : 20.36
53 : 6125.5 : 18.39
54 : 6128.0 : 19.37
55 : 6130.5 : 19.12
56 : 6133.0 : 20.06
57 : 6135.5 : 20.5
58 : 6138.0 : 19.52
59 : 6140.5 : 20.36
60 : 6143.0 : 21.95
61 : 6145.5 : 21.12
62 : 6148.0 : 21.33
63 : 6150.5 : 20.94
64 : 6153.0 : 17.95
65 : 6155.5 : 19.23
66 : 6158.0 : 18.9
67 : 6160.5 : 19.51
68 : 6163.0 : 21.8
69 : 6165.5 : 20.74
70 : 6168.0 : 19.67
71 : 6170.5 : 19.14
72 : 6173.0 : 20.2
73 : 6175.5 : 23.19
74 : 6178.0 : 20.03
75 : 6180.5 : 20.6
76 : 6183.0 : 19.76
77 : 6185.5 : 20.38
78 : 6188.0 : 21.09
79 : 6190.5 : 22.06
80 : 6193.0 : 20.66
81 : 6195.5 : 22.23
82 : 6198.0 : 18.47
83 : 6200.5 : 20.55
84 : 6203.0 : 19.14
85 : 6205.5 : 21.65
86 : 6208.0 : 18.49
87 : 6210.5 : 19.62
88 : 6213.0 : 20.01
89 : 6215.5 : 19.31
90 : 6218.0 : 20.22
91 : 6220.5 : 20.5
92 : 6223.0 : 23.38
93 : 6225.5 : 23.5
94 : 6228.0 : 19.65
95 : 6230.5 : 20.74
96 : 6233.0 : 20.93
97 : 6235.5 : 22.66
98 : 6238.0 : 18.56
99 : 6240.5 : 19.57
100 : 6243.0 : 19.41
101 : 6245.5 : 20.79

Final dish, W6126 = 1.3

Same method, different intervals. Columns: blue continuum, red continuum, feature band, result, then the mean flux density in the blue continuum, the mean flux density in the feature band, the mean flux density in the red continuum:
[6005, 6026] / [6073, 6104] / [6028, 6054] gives 0.3 AA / 20.2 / 19.8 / 19.7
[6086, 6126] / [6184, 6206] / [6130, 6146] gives -0.3 AA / 19.7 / 20.4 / 20.6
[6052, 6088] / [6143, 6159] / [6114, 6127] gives 0.4 AA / 20.3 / 19.5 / 20.1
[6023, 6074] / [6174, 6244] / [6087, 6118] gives 1.1 AA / 20.3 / 19.7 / 20.6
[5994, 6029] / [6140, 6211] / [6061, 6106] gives 0.3 AA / 20.1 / 20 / 20.4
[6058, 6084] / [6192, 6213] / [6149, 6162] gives 0.5 AA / 20.1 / 19.4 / 20.1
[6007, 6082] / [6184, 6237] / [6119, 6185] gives 1.2 AA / 20.1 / 20.1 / 20.7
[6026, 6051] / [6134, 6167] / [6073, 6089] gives 0.0 AA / 19.9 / 20.1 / 20.3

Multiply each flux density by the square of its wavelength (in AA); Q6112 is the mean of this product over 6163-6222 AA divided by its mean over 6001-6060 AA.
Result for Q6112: 1.06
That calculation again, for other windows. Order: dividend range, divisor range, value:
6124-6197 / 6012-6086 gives 1.05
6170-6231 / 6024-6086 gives 1.07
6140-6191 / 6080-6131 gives 1.06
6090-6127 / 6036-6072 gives 0.99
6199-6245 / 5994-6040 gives 1.09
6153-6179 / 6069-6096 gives 1.04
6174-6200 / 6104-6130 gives 1.09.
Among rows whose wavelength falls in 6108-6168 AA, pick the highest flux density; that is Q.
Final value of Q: 21.95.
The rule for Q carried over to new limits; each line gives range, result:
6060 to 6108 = 22.32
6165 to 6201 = 23.19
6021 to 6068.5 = 22.53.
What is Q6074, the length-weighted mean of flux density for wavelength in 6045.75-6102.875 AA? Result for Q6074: 20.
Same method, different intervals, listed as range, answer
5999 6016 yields 19.9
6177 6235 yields 20.6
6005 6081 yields 20.1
